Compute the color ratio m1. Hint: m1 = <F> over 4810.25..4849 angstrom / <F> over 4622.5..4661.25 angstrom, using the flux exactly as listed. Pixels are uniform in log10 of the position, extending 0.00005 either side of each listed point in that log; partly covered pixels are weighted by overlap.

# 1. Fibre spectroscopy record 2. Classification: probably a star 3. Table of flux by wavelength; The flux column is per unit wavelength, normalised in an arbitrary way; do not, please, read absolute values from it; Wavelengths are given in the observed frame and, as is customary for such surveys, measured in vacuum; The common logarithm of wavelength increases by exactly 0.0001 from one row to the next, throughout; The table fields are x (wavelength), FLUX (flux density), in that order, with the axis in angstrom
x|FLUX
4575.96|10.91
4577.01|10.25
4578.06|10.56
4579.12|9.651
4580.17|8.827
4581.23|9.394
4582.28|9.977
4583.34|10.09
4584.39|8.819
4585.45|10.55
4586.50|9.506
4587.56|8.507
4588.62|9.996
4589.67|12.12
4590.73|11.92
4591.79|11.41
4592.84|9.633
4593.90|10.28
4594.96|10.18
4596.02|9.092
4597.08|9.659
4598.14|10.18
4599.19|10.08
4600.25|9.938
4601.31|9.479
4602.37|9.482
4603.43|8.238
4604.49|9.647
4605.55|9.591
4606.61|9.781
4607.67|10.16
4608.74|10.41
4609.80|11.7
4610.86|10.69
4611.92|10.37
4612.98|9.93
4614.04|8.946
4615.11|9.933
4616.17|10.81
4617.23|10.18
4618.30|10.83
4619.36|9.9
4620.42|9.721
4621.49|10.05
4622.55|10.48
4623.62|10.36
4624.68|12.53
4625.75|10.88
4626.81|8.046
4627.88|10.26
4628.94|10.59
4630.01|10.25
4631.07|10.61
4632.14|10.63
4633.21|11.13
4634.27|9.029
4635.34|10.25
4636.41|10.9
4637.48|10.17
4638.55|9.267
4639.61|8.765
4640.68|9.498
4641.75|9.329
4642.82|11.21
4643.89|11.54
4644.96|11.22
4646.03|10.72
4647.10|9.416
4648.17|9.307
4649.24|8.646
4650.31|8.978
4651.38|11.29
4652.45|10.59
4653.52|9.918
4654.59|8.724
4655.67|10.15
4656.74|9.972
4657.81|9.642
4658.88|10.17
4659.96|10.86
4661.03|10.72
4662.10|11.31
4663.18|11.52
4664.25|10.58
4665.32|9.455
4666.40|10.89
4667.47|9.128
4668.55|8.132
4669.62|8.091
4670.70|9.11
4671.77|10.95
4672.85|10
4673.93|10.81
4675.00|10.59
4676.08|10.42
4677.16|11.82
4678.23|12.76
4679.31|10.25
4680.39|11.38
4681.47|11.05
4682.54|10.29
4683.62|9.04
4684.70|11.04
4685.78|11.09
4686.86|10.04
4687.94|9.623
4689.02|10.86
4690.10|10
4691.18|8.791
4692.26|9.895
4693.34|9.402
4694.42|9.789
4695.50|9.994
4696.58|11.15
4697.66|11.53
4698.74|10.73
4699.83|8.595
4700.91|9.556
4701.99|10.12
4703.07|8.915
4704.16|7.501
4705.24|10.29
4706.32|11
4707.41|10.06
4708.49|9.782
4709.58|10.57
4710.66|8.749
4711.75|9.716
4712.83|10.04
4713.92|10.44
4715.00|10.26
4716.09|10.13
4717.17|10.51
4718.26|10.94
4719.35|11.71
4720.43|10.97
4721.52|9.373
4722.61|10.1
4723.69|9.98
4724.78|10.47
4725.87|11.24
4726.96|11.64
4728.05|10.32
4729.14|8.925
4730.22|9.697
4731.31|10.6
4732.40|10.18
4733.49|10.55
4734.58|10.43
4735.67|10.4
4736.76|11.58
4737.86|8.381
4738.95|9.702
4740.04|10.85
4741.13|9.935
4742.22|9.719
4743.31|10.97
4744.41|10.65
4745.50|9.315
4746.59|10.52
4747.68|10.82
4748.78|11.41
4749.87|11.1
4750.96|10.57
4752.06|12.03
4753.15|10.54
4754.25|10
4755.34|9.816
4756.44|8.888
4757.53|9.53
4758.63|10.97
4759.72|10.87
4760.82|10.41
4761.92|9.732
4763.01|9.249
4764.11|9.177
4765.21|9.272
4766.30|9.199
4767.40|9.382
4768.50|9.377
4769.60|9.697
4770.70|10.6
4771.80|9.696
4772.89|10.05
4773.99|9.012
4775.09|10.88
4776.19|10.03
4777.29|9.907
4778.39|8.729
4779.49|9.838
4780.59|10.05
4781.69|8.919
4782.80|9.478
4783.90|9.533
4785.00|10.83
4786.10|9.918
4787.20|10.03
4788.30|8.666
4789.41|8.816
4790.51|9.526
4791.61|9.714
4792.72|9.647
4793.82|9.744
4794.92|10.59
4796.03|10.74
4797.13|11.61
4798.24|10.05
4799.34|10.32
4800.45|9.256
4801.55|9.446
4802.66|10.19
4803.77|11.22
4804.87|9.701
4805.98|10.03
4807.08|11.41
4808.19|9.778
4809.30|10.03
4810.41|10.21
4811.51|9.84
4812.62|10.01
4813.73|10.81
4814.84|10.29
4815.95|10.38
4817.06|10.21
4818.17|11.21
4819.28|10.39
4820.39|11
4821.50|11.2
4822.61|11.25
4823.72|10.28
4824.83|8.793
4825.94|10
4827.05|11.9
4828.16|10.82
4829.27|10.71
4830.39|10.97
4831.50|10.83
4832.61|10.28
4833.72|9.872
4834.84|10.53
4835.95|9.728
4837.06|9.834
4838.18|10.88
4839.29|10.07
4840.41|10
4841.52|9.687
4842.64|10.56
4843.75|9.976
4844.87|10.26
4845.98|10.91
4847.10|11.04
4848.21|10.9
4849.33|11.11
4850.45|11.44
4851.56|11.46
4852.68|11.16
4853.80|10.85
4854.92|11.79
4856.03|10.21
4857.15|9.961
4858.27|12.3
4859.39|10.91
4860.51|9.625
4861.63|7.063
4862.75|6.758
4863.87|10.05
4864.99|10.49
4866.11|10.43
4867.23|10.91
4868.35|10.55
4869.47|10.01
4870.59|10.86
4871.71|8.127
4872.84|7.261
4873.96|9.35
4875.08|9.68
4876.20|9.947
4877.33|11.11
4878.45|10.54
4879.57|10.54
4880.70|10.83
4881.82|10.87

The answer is 1.0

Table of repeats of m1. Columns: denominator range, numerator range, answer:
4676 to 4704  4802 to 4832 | 1.02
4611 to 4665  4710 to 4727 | 1.02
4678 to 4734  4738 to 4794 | 0.97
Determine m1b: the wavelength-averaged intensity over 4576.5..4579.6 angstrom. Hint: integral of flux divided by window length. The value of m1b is 10.2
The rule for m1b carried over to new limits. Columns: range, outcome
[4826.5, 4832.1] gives 11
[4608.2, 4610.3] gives 11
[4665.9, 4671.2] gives 9.06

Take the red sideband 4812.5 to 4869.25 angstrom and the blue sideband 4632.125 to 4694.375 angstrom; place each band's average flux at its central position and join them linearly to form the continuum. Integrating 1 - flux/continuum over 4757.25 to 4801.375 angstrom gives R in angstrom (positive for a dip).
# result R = 2.2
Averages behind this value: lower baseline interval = 10.2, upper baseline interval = 10.4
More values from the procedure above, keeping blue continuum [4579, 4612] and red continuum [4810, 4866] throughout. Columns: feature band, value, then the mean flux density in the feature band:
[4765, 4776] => 0.6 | 9.75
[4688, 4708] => 0.5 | 9.89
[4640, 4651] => 0.1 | 9.99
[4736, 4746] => 0.1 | 10.1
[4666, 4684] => -0.3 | 10.3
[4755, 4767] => 0.6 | 9.73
